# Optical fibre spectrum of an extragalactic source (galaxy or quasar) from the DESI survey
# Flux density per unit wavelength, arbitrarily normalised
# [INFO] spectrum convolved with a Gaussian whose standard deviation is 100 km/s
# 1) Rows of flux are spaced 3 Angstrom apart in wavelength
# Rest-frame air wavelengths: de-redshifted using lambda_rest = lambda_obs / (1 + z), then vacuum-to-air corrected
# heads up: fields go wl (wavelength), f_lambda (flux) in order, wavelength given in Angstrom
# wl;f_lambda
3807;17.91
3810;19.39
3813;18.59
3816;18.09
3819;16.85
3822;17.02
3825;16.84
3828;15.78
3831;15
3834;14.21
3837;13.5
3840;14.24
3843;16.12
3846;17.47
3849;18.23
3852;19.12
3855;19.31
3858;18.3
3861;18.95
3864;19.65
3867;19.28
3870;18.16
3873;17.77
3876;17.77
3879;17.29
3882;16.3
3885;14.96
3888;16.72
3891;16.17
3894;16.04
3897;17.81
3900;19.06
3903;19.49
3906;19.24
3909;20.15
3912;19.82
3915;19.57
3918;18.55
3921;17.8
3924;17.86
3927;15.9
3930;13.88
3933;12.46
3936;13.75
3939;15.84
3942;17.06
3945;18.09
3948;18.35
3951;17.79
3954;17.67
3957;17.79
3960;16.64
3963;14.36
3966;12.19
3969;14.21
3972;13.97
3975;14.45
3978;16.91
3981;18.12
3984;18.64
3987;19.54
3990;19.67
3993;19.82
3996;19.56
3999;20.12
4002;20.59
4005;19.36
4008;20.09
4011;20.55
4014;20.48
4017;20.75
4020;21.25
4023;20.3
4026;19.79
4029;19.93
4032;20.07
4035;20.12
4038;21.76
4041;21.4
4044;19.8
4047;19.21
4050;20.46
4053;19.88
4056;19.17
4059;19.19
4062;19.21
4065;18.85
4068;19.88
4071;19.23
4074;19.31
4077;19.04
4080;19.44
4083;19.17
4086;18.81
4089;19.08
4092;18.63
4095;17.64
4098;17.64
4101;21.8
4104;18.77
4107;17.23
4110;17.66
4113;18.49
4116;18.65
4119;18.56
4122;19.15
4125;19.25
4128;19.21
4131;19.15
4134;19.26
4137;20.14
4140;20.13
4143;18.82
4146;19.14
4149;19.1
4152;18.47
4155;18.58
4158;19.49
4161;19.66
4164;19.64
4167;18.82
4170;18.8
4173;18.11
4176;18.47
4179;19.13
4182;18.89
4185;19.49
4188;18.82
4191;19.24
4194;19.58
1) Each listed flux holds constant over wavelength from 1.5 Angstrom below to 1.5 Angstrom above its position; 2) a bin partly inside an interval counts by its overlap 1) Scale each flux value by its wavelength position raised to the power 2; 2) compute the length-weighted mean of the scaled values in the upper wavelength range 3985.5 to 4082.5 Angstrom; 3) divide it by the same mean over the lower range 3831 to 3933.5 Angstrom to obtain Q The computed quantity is 1.24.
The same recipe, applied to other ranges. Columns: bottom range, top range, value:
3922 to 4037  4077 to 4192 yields 1.14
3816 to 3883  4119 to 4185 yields 1.29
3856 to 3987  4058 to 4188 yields 1.23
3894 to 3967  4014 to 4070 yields 1.24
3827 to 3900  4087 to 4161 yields 1.26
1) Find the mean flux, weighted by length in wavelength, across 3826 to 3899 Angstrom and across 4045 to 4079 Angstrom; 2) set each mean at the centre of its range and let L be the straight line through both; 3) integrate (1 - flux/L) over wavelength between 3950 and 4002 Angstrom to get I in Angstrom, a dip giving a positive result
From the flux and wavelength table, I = 3.3 Angstrom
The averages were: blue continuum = 17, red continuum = 19.4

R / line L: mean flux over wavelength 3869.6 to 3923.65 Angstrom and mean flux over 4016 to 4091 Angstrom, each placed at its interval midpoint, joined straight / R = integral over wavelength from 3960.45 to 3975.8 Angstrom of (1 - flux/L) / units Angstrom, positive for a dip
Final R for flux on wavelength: 3.9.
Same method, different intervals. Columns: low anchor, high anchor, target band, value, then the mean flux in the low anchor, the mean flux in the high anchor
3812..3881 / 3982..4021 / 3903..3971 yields 7.3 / 17.3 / 20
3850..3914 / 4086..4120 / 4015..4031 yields -1.7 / 18.2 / 18.6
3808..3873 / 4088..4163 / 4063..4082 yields -0.6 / 17.4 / 19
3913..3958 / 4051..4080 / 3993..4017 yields -2.6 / 16.8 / 19.3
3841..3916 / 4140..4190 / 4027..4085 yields -3.4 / 18.1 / 19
